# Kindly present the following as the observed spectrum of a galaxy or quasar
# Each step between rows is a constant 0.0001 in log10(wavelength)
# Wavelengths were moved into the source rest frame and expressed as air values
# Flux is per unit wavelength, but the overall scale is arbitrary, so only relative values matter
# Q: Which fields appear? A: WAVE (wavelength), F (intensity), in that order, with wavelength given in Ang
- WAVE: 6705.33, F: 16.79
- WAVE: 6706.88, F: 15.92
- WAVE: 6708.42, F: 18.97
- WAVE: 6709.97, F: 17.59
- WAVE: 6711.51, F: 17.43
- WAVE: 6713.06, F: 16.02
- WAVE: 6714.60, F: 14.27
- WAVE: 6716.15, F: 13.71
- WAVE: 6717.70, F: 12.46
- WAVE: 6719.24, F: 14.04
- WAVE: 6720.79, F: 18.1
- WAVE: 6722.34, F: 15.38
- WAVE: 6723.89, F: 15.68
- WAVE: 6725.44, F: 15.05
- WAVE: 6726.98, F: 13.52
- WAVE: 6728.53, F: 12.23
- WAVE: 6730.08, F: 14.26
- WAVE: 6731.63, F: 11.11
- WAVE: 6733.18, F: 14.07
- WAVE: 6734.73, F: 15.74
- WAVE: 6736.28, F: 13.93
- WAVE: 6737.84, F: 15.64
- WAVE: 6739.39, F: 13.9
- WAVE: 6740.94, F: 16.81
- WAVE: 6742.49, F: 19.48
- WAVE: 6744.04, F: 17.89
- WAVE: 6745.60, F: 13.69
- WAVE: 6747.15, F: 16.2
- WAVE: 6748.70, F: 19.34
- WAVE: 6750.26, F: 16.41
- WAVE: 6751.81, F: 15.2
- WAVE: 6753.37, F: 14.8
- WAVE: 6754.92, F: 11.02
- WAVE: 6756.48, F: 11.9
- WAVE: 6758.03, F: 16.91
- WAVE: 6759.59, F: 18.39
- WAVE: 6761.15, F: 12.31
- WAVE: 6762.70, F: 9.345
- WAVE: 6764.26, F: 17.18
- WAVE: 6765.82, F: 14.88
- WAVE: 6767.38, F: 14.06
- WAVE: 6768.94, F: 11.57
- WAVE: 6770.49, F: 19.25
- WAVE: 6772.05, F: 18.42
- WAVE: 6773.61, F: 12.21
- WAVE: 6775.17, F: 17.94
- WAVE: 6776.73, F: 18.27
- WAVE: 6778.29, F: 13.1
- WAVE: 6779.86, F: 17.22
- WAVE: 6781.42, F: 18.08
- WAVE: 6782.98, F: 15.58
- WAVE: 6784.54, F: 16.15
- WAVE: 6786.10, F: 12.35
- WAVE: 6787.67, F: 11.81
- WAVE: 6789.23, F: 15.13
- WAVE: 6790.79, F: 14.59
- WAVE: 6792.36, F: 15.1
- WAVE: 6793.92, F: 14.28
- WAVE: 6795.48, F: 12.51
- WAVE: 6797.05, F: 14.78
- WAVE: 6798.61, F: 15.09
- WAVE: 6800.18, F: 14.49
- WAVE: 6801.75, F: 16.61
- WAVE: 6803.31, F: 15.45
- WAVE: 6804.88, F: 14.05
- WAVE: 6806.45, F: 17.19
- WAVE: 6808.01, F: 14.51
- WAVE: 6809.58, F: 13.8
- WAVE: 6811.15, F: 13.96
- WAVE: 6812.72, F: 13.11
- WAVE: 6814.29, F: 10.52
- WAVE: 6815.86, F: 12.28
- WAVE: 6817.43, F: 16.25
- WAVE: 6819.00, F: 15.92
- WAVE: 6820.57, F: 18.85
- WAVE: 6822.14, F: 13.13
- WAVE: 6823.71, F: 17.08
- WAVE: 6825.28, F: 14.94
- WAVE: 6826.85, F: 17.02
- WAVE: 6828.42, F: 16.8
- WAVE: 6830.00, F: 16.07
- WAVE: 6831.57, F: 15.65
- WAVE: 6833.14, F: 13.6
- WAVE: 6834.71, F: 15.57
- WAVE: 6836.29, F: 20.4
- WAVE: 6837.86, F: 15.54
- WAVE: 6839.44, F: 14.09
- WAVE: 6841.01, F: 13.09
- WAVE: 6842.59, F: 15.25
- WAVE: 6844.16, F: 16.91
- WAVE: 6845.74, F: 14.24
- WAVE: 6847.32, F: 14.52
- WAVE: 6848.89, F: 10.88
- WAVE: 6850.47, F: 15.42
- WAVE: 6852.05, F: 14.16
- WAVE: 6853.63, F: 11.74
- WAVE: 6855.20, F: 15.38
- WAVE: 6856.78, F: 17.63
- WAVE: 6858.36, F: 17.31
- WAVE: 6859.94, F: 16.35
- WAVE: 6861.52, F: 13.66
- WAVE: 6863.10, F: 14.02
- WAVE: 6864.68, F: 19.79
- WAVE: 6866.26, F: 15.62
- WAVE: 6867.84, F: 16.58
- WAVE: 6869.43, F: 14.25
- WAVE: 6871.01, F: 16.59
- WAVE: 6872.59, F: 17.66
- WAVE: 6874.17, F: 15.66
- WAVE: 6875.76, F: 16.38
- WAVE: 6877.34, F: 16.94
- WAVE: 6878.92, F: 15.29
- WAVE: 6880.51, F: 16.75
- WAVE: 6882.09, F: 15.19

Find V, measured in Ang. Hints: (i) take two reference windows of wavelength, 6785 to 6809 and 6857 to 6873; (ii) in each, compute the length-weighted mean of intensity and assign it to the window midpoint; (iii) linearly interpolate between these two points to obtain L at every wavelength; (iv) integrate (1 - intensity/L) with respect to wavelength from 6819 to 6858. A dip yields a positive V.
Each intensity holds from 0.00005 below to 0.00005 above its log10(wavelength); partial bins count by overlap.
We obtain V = 0.4 Ang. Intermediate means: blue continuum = 14.5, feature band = 15.4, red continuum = 16.2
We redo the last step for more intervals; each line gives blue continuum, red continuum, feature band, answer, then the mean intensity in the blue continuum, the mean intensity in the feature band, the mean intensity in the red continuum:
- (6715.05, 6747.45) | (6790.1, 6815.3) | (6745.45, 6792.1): -1.69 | 14.9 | 15.1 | 14.4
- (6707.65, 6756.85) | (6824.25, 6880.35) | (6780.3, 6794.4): 0.48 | 15.2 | 14.9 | 15.6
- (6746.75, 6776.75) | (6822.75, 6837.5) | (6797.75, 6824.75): 1.94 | 15.2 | 14.8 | 16.3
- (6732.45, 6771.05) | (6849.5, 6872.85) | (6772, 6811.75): 0.79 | 15.2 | 15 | 15.7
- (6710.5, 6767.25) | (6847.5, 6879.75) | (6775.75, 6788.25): -0.21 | 15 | 15.4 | 15.5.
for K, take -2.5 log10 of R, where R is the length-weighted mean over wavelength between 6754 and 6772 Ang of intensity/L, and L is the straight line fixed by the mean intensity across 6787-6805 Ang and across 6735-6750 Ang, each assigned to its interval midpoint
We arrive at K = 0.085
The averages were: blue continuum 16.3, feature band 14.4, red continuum 14.5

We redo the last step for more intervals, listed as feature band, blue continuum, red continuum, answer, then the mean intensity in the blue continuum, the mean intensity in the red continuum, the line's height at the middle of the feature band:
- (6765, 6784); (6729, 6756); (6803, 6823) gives -0.07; 15.2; 14.5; 14.9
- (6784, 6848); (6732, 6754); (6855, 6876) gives 0.08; 15.9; 16.2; 16.1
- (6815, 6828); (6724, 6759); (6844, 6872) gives -0.04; 15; 15.3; 15.2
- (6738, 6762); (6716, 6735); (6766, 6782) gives -0.04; 14.2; 15.9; 15.1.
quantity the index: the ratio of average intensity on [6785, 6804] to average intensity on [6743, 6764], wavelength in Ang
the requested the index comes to 0.96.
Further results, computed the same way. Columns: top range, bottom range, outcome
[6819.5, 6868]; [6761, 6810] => 1.04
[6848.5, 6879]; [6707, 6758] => 1.03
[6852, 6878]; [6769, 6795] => 1.03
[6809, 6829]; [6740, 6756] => 0.93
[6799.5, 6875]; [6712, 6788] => 1.01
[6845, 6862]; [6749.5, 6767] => 1.02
